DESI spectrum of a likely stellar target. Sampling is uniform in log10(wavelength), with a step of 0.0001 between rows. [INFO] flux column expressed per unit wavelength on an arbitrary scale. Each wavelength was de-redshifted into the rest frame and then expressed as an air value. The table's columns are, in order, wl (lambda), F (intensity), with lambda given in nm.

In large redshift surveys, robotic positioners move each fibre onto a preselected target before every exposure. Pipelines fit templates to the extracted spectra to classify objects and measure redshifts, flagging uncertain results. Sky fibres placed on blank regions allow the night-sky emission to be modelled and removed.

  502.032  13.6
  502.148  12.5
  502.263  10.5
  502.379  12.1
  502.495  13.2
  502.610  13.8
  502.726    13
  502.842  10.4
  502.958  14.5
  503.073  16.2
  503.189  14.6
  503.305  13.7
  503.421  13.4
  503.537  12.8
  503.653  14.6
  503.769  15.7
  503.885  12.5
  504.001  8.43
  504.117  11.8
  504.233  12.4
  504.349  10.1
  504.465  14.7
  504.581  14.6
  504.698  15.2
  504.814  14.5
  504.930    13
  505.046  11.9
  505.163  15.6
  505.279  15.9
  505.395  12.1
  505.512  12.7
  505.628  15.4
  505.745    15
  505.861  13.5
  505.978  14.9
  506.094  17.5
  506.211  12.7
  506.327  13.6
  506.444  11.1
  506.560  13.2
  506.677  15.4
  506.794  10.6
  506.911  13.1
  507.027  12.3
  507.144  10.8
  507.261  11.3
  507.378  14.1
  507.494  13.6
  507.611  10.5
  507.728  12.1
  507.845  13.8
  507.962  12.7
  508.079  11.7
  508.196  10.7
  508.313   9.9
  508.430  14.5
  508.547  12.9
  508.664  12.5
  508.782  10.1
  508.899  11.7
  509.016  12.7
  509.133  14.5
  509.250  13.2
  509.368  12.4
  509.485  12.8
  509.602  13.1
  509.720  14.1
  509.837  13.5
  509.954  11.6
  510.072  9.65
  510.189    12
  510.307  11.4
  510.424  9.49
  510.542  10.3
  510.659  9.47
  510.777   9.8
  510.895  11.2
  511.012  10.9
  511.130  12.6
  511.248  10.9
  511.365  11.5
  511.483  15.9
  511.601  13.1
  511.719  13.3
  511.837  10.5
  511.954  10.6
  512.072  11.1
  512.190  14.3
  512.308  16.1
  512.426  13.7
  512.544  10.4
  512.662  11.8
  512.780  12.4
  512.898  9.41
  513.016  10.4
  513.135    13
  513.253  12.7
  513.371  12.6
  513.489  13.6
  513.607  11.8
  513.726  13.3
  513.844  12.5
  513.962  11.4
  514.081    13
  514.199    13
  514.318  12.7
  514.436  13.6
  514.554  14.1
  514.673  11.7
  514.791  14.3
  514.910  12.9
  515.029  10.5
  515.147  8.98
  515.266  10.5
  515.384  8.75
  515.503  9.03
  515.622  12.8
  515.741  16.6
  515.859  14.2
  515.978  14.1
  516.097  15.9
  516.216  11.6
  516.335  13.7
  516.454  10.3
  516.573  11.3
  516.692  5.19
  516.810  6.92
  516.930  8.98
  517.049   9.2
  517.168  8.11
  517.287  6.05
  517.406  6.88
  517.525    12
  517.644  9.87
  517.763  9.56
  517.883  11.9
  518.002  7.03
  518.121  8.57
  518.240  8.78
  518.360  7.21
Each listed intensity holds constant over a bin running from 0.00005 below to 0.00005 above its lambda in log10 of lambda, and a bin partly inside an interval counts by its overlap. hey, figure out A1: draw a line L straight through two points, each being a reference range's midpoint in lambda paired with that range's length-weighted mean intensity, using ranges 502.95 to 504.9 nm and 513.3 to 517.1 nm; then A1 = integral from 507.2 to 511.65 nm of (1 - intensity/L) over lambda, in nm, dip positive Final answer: 0.22 nm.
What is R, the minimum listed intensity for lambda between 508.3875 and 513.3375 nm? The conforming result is 9.41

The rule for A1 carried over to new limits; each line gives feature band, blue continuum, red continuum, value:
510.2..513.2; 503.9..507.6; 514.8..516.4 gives 0.22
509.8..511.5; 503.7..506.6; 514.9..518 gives 0.12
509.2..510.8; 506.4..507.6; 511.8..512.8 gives 0.10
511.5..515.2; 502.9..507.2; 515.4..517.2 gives -0.19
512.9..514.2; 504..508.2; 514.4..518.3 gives -0.11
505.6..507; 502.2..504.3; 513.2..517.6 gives -0.13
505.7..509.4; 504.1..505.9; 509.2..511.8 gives 0.03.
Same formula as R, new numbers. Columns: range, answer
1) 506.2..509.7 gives 9.9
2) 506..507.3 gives 10.6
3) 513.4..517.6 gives 5.19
